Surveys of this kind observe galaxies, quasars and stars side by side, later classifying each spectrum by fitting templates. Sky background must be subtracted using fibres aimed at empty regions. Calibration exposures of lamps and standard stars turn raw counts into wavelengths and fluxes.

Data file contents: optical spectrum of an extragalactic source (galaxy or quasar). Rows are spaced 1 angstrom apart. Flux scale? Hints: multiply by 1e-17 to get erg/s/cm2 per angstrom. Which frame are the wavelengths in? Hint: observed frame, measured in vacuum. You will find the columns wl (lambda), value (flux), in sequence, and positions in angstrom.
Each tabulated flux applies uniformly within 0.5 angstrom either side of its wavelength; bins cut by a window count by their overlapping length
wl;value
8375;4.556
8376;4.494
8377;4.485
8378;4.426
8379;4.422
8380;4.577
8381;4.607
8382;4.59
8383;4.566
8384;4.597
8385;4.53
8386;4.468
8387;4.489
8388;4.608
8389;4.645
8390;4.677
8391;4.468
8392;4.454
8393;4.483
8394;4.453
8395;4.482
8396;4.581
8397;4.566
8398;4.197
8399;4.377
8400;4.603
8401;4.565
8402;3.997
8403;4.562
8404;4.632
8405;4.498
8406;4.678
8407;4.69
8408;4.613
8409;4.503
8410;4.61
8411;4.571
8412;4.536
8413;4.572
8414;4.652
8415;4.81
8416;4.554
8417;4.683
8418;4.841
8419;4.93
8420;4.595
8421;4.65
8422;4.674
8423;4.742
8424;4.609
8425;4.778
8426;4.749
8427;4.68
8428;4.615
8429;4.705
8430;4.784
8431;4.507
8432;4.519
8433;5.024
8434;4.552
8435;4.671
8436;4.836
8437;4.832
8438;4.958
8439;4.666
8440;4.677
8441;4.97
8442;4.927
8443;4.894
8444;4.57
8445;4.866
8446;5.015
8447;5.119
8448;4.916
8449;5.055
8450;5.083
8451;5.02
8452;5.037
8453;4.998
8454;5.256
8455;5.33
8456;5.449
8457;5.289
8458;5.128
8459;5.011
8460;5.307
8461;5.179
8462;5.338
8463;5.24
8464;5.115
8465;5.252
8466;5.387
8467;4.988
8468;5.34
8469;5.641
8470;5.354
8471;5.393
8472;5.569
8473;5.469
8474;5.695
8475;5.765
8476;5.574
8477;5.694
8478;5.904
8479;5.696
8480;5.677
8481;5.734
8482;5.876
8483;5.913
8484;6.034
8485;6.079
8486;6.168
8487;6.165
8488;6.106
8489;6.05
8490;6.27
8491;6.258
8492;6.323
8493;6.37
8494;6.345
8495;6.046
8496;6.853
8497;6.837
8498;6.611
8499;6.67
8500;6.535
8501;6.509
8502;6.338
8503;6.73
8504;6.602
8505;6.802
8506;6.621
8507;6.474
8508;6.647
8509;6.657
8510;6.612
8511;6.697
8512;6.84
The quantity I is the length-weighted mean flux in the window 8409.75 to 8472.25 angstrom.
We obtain 4.93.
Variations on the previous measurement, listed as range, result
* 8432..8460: 4.97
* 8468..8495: 5.88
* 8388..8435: 4.6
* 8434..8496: 5.43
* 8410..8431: 4.68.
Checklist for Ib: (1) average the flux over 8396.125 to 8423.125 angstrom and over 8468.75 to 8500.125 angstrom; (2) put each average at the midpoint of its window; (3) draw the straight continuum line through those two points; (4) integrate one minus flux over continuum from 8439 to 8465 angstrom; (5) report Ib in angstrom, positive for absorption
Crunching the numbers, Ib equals 1.6 angstrom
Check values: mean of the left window 4.59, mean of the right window 6.02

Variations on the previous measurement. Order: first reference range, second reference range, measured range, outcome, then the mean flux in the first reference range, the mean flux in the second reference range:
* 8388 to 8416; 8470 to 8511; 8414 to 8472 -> 3.79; 4.54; 6.19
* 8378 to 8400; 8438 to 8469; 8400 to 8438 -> 1.03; 4.52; 5.09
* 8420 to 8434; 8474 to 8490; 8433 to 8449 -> 0.48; 4.69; 5.9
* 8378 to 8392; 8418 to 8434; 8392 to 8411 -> 0.44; 4.55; 4.7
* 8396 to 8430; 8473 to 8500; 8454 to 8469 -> 0.91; 4.61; 6.1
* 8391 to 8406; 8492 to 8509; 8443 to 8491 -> 3.48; 4.47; 6.56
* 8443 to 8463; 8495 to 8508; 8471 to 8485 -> 0.34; 5.1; 6.61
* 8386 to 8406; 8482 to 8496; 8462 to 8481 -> 1.21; 4.5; 6.18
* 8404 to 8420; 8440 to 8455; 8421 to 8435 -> 0.33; 4.65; 4.98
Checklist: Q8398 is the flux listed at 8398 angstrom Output 4.197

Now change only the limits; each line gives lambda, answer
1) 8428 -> 4.615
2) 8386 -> 4.468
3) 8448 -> 4.916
